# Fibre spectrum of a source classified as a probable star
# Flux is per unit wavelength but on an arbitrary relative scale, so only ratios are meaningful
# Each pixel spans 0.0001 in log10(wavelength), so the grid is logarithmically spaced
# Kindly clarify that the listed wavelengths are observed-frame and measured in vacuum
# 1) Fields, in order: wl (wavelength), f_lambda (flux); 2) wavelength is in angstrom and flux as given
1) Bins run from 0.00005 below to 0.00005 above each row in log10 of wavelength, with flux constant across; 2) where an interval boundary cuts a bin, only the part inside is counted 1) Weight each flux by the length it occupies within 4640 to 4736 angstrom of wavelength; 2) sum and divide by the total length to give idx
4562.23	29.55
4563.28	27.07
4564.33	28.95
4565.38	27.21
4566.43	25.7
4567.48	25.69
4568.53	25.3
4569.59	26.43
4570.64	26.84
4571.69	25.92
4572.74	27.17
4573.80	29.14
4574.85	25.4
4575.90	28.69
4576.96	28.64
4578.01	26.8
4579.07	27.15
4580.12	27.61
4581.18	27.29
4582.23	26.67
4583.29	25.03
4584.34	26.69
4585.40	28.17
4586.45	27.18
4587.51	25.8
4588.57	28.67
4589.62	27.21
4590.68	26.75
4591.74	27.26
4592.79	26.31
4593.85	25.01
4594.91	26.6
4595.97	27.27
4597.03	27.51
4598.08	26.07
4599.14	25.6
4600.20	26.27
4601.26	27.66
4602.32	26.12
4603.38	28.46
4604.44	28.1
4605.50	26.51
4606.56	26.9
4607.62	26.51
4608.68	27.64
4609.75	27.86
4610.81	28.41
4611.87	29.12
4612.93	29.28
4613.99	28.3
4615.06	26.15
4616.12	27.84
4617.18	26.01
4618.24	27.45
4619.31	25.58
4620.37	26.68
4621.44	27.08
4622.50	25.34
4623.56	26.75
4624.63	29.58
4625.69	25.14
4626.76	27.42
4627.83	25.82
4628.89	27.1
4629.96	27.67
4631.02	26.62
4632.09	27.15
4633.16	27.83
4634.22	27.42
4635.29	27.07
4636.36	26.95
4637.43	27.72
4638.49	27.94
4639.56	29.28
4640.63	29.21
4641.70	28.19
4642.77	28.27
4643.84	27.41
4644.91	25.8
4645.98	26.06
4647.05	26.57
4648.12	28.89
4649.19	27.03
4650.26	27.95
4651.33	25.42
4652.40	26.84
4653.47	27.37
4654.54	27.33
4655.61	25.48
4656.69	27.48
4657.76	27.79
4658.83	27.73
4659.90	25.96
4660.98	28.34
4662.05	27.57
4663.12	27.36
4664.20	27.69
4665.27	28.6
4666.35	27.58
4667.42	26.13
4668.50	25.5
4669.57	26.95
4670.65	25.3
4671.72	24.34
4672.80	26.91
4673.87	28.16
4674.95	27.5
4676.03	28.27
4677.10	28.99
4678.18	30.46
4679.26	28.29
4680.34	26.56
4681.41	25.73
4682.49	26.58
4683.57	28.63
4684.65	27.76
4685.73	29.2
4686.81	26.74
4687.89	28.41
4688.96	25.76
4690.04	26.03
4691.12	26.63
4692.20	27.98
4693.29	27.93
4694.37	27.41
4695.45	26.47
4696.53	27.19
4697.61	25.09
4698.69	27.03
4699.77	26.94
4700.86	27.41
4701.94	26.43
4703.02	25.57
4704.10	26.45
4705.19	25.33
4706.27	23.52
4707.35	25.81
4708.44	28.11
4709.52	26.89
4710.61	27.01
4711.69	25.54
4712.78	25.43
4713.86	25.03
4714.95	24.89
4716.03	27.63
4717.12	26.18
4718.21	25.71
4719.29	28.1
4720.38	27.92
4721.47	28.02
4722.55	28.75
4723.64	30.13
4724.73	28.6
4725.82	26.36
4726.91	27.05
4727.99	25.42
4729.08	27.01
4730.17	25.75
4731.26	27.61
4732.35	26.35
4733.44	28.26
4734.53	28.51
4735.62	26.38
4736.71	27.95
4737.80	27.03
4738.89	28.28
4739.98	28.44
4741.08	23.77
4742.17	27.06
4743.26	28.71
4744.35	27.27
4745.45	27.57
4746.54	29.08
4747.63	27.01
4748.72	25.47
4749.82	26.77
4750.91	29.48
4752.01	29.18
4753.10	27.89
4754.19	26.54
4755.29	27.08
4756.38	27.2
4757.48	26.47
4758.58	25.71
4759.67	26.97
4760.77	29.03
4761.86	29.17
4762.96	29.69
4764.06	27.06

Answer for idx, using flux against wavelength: 27.1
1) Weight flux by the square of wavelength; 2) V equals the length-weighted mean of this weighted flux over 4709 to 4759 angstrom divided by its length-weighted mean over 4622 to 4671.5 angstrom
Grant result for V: 1.0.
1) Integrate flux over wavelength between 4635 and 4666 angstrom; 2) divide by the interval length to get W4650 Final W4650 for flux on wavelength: 27.4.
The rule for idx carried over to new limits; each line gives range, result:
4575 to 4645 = 27.2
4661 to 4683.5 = 27.3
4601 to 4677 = 27.2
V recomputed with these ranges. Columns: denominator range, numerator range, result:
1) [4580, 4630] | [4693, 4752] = 1.05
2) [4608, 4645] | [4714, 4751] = 1.04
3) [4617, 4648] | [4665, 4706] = 1.02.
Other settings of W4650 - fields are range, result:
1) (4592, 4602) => 26.5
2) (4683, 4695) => 27.5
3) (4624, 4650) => 27.4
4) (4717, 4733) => 27.3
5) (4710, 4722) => 26.5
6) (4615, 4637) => 26.9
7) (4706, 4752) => 27.1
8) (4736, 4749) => 27.3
